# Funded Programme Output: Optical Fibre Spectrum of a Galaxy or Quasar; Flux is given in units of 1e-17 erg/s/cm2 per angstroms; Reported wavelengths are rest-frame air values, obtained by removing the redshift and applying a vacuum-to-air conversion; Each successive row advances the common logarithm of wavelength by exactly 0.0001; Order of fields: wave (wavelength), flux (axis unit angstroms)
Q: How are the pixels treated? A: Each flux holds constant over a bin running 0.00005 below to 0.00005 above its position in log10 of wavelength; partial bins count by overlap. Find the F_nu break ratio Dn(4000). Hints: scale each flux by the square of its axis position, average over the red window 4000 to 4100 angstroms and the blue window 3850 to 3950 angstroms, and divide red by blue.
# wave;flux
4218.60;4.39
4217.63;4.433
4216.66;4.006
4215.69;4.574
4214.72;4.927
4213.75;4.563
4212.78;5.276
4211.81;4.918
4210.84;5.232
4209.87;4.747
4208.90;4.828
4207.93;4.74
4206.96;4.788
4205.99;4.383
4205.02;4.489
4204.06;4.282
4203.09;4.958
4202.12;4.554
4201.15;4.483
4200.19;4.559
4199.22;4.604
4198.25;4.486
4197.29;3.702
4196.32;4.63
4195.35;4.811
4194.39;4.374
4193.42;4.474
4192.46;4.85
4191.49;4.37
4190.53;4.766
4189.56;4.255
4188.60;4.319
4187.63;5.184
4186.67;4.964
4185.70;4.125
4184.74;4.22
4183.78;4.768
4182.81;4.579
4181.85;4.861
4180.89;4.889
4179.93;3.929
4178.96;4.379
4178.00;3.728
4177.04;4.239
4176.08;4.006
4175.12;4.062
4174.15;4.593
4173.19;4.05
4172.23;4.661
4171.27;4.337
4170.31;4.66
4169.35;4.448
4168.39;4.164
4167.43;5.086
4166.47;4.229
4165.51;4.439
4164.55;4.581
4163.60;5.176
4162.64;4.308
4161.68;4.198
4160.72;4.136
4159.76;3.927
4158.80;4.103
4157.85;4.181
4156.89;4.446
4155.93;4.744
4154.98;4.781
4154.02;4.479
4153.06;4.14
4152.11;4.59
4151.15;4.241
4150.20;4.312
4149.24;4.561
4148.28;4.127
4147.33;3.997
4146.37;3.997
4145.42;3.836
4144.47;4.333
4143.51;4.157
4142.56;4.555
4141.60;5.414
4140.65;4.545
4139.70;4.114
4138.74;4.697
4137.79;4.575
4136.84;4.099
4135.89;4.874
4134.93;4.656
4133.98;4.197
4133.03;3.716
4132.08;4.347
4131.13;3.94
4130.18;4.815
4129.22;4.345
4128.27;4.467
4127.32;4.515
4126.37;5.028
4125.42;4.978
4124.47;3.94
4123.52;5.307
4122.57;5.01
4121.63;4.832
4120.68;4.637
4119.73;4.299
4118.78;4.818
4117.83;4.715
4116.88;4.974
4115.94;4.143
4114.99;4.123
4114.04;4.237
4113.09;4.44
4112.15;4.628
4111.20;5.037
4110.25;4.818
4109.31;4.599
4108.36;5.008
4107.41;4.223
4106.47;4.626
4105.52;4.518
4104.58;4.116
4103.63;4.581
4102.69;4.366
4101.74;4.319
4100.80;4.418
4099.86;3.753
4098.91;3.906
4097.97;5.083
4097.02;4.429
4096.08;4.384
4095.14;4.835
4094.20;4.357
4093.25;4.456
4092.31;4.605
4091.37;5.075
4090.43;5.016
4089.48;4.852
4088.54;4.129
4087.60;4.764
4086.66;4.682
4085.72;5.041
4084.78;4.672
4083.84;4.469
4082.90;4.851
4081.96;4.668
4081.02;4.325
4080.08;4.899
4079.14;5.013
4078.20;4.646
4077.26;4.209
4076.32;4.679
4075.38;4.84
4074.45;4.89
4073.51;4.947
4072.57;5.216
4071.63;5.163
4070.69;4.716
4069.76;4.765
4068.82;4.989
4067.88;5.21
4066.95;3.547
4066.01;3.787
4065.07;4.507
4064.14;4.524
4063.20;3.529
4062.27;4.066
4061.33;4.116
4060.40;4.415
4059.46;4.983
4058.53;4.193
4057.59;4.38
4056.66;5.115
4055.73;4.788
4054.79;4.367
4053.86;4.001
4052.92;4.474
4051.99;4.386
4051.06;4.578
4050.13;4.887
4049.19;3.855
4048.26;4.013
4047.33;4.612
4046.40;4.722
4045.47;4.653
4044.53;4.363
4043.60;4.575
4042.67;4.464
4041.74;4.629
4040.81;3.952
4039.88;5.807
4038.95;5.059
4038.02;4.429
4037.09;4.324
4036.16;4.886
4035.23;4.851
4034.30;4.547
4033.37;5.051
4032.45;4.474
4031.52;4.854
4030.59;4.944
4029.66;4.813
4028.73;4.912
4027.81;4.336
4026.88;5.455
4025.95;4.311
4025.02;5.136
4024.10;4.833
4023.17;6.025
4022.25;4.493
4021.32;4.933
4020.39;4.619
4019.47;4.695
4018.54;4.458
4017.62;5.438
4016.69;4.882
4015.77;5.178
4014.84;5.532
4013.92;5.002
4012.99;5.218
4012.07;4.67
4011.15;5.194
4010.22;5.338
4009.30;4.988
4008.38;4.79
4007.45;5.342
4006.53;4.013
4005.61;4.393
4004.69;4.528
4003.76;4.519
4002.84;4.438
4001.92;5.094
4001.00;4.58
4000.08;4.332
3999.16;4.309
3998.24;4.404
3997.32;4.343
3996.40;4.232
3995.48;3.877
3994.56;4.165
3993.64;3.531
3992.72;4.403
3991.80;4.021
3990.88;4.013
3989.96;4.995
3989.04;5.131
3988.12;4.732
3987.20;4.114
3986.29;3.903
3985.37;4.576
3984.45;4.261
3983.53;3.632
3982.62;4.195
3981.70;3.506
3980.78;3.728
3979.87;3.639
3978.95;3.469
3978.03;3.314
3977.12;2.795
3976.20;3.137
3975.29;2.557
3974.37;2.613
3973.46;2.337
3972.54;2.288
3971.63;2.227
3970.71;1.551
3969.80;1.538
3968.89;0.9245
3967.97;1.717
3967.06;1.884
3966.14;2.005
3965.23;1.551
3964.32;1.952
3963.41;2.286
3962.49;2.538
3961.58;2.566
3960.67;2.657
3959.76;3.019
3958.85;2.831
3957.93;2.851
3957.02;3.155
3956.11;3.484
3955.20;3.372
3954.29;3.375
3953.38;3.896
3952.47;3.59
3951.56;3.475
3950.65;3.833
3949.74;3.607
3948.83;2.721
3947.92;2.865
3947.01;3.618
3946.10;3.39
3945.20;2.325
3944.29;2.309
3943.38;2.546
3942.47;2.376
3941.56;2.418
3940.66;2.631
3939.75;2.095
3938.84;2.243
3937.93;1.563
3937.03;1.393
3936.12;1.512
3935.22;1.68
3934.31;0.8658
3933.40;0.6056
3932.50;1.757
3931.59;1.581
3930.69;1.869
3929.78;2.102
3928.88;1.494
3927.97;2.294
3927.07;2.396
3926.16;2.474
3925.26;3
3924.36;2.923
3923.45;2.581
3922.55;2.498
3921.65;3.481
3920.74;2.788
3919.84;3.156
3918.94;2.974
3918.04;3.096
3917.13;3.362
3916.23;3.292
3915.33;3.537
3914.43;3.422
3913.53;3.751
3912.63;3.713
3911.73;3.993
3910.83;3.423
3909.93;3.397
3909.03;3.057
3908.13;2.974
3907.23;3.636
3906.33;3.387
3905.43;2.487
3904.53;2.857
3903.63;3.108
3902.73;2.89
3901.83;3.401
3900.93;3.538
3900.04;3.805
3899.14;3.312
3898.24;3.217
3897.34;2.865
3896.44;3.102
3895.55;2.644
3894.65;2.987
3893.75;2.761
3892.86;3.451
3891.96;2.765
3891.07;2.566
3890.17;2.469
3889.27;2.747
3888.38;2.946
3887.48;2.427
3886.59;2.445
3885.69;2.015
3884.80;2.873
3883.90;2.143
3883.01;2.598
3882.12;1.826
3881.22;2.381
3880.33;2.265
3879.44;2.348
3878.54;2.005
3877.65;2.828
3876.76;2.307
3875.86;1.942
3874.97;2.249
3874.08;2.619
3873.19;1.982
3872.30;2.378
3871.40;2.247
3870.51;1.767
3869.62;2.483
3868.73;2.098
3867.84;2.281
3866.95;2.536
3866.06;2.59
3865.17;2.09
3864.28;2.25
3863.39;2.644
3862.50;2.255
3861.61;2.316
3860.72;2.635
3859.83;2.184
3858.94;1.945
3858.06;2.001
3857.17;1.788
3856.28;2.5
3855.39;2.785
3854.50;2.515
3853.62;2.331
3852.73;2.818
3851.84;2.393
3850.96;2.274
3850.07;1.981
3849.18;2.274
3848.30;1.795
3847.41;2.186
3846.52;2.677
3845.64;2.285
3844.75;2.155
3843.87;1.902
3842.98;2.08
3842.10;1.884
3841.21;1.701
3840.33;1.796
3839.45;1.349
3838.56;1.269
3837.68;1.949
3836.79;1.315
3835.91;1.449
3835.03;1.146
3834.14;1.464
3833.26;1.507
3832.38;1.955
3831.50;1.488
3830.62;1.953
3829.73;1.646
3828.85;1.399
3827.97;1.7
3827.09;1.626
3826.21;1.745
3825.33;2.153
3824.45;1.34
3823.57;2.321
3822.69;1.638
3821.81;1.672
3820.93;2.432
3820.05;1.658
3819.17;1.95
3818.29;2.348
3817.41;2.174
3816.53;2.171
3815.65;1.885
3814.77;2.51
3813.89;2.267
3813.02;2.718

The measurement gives 1.95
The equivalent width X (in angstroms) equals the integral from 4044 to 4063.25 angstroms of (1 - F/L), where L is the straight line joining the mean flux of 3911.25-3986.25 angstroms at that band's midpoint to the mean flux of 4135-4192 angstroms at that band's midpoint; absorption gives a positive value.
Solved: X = -4.7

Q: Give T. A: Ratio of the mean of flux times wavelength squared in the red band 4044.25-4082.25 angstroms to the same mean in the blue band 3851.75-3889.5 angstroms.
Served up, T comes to 2.14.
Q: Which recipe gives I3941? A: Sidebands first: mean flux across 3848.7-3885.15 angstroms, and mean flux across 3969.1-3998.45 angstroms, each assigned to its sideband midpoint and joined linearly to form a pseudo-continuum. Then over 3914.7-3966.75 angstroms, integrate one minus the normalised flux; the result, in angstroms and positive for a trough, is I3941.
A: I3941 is 8.5 angstroms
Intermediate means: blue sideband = 2.31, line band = 2.59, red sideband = 3.57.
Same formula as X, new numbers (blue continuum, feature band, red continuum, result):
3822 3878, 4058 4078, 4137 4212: -4.71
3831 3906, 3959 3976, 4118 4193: 5.10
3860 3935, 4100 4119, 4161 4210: -2.42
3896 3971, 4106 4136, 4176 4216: -3.93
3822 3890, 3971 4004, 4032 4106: -1.96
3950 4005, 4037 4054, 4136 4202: -3.46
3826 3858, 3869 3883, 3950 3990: -0.18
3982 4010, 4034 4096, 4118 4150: -2.20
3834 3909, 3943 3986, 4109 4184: 2.92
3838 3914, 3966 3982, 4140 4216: 3.36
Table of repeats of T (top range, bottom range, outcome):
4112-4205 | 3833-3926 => 2.00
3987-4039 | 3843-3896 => 2.13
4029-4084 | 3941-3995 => 1.54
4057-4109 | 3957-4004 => 1.43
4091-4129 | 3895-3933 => 1.70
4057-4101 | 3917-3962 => 1.88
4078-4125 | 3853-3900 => 2.08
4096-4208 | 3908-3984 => 1.83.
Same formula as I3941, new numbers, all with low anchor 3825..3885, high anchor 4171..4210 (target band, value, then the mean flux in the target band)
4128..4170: -2.0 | 4.39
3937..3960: -1.2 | 2.91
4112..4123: -1.7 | 4.57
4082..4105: -4.6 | 4.55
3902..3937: -2.4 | 2.71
